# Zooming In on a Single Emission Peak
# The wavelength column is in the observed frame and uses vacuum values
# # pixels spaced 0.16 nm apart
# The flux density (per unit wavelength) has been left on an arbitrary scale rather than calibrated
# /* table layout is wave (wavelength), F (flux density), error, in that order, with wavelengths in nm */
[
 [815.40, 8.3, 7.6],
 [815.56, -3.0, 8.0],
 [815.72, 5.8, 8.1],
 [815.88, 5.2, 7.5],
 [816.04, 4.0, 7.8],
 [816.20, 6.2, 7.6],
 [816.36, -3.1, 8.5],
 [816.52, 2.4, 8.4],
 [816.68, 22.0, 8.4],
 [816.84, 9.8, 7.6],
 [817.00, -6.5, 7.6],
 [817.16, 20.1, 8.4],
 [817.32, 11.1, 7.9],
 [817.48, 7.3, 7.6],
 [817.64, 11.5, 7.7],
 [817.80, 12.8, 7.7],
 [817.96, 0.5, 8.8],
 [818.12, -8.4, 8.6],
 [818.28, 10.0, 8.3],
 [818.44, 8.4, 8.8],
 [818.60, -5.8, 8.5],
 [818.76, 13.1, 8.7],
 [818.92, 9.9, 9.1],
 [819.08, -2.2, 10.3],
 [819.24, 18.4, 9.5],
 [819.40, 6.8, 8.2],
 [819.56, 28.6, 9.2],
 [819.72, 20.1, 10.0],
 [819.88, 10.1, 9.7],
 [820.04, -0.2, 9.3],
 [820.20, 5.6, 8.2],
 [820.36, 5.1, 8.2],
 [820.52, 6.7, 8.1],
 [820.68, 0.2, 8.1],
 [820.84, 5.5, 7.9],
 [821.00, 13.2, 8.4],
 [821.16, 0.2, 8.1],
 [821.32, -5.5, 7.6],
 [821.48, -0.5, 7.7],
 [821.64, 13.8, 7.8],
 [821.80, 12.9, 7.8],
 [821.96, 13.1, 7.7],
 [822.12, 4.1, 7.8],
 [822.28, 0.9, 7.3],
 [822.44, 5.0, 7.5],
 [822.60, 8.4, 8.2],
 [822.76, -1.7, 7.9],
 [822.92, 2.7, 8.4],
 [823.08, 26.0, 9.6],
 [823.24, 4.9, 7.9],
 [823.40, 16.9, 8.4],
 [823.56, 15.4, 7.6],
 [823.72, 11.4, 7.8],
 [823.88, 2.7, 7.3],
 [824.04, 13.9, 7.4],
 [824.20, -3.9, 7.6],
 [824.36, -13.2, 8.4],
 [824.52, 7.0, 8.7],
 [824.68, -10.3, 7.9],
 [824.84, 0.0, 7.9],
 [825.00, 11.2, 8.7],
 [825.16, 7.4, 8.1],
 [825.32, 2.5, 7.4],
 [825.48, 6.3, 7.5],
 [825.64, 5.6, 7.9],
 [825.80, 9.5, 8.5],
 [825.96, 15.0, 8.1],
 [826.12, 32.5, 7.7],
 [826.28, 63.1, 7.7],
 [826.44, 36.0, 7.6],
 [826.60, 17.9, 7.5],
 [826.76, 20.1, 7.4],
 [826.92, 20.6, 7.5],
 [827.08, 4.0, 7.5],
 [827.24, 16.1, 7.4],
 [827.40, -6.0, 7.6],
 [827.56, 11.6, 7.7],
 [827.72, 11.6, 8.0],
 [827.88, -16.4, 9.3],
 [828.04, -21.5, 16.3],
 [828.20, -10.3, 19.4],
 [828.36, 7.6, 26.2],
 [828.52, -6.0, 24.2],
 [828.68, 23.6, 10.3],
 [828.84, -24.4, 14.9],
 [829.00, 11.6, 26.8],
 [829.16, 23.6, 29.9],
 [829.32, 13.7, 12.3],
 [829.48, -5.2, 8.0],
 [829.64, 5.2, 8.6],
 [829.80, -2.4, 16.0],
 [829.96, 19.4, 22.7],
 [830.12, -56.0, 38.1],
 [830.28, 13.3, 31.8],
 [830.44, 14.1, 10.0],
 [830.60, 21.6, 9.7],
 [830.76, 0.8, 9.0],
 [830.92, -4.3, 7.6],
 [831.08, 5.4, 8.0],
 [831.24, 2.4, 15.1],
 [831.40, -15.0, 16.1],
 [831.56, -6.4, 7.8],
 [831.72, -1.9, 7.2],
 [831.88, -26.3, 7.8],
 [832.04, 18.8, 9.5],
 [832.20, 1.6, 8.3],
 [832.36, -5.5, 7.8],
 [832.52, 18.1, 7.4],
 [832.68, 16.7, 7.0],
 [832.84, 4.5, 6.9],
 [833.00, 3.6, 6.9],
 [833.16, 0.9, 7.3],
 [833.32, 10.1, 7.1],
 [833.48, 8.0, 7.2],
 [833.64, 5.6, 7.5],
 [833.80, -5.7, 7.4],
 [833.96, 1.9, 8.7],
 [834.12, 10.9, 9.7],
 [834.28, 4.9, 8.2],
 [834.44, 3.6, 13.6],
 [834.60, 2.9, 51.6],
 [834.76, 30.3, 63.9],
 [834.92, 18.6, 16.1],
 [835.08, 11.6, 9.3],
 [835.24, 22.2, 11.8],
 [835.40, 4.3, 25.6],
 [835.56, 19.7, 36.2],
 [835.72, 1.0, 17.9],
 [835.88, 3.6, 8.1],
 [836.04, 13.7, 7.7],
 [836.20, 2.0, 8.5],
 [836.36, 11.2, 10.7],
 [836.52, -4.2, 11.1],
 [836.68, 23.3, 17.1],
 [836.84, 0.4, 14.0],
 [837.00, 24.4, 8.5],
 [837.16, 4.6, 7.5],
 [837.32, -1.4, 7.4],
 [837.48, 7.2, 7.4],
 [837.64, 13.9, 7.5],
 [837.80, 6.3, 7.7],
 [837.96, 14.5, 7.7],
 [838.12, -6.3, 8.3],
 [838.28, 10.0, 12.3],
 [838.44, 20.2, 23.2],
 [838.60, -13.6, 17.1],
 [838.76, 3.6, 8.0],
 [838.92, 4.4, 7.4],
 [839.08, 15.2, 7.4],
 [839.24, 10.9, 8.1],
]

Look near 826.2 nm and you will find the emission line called H-gamma 4340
